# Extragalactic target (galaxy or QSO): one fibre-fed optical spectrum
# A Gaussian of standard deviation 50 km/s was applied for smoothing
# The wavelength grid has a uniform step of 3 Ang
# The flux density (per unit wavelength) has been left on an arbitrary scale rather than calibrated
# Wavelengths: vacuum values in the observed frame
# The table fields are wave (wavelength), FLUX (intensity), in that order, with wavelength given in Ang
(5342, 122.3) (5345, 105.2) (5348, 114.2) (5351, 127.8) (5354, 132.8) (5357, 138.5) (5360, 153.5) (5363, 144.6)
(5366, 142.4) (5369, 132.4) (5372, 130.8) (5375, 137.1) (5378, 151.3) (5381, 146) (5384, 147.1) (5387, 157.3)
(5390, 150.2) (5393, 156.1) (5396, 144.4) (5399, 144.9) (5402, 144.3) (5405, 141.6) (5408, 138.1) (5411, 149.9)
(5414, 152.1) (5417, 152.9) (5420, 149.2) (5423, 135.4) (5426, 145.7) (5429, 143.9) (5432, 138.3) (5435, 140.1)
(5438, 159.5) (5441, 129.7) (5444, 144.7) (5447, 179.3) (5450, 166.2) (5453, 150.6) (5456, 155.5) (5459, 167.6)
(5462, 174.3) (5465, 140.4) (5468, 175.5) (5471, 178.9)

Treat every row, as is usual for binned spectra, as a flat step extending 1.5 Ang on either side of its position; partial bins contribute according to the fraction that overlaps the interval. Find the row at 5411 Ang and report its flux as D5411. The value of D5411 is 149.9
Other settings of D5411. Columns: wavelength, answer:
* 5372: 130.8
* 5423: 135.4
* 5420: 149.2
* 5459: 167.6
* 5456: 155.5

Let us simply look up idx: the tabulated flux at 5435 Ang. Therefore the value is 140.1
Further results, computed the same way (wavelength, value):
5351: 127.8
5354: 132.8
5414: 152.1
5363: 144.6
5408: 138.1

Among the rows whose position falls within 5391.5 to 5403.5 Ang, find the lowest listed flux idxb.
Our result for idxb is 144.3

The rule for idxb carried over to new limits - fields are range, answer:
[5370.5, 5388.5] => 130.8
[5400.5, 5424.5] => 135.4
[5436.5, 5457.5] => 129.7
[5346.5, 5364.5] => 114.2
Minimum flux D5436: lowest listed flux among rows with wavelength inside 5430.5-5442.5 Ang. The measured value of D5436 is 129.7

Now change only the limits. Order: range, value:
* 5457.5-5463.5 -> 167.6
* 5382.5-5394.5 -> 147.1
